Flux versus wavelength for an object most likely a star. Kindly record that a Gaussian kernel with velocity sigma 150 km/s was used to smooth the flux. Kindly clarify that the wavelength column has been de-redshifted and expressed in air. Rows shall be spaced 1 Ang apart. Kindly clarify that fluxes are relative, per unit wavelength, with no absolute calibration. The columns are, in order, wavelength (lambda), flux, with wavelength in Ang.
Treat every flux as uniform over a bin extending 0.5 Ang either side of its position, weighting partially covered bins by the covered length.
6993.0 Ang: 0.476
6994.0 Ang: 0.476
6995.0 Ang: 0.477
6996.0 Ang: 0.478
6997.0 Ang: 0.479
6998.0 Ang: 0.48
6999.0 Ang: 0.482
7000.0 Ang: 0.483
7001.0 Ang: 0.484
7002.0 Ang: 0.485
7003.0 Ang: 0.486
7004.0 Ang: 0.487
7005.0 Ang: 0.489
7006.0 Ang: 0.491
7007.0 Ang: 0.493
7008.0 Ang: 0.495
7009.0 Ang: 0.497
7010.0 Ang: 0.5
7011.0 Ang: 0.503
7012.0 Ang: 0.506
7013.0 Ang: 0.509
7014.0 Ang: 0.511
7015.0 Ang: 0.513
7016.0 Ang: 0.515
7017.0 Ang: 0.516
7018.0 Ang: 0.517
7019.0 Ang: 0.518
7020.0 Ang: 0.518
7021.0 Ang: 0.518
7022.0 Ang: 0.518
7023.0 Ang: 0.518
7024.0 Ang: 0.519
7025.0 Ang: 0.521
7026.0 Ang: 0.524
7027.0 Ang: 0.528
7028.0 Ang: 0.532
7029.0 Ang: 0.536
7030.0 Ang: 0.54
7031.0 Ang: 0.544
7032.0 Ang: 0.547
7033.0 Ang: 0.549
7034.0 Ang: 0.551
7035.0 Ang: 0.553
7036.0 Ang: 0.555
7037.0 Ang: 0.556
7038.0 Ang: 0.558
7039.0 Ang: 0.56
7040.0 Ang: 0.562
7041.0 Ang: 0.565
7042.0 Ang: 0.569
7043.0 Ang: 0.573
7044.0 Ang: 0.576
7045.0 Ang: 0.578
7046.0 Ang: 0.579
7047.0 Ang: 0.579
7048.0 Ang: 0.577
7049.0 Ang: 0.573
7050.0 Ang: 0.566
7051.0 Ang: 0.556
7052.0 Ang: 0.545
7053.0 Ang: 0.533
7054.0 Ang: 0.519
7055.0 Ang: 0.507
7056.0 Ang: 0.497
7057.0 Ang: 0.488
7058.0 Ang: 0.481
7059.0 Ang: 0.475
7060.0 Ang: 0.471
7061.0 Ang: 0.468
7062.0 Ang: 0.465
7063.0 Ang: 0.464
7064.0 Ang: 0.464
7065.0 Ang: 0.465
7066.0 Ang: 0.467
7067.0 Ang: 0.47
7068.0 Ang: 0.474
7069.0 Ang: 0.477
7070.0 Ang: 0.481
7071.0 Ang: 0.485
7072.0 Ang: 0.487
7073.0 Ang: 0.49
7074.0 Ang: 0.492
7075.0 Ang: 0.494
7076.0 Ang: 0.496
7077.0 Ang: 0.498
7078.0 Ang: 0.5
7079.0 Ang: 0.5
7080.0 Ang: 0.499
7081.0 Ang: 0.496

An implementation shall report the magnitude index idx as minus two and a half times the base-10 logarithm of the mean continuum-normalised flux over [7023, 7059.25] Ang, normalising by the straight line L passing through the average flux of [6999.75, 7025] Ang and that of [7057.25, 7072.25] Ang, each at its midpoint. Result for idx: -0.12 mag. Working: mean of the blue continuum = 0.504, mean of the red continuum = 0.473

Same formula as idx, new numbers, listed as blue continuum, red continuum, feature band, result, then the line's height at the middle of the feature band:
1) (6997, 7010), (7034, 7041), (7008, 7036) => 0.01 mag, 0.526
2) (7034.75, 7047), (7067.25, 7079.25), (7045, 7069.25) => 0.04 mag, 0.527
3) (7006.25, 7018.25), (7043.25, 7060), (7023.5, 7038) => -0.04 mag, 0.521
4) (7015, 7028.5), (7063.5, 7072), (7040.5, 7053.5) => -0.15 mag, 0.495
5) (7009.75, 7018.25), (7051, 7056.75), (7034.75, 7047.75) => -0.10 mag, 0.518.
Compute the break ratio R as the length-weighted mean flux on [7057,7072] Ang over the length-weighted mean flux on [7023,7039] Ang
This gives 0.87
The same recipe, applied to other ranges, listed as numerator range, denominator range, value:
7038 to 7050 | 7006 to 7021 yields 1.12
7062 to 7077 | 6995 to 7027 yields 0.96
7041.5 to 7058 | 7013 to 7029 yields 1.06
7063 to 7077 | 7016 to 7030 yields 0.92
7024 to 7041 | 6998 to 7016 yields 1.10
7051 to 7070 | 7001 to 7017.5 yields 0.97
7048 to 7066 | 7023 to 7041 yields 0.93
